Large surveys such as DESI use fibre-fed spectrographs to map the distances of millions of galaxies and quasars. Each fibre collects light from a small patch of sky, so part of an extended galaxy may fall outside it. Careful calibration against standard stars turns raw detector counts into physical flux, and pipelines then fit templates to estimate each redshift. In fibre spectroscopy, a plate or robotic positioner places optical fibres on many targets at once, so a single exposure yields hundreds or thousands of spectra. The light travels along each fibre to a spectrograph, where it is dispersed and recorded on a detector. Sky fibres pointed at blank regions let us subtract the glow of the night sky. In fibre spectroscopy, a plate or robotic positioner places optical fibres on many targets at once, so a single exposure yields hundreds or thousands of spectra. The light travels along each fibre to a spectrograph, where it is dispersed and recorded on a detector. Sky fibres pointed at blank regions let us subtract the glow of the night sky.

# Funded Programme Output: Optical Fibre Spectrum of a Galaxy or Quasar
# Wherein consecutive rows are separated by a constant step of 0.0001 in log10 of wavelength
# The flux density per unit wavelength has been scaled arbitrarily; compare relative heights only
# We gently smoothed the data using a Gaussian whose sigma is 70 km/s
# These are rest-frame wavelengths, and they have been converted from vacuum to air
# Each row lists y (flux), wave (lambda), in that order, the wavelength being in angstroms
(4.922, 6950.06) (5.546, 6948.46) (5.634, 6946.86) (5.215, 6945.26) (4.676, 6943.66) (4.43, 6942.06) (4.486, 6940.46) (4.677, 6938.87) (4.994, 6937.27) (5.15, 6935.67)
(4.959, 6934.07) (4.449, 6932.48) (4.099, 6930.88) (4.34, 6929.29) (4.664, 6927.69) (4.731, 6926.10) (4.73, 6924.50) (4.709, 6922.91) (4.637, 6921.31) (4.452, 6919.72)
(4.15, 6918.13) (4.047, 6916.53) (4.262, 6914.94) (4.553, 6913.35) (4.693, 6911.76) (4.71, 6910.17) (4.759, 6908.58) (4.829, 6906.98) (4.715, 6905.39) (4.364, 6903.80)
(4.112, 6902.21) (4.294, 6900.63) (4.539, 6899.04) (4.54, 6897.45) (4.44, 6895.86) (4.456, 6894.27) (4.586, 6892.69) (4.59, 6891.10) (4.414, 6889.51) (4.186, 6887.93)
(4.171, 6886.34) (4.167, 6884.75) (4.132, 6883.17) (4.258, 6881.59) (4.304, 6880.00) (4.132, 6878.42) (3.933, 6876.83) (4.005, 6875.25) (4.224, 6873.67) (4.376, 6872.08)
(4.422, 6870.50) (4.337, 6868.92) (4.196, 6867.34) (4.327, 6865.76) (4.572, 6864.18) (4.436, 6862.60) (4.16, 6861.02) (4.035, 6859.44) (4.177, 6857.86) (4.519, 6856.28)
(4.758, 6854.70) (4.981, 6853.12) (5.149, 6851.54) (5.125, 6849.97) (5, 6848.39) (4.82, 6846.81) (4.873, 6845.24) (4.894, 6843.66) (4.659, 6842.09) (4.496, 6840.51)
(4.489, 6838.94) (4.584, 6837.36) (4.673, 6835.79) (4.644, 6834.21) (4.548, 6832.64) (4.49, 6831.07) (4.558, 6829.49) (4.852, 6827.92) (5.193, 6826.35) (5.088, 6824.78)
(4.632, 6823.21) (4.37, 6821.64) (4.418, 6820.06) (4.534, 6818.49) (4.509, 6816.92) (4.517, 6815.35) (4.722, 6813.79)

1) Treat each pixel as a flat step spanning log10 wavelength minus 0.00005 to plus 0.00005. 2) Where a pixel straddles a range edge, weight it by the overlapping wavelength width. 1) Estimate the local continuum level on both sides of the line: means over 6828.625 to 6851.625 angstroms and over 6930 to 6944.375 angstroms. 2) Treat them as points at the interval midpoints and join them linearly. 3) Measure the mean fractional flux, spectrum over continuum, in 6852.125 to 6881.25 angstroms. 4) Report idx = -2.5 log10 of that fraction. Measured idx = 0.09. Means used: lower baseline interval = 4.72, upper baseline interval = 4.66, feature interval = 4.33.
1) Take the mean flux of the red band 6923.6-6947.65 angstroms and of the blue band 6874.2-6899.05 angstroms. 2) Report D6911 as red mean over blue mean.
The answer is 1.1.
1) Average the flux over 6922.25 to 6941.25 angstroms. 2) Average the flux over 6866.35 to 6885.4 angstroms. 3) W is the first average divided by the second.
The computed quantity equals 1.11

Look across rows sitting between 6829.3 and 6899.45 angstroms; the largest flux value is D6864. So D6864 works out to 5.149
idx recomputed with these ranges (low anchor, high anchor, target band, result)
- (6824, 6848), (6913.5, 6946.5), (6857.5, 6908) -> 0.082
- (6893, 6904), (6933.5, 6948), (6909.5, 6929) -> 0.033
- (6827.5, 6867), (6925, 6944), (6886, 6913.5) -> 0.031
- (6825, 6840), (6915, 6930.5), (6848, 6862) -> -0.002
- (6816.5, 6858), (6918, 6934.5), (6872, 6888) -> 0.117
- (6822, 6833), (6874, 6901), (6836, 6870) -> -0.008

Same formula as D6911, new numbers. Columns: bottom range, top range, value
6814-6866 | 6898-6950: 1.00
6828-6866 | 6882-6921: 0.96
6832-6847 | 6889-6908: 0.96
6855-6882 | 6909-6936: 1.06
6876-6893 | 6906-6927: 1.07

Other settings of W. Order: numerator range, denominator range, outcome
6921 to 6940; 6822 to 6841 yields 1.00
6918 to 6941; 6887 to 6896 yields 1.04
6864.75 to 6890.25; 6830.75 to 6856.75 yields 0.89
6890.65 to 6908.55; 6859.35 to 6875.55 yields 1.05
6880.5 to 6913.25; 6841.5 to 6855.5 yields 0.90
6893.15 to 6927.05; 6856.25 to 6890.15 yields 1.06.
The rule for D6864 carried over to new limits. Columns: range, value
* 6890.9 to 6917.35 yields 4.829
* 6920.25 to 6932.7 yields 4.731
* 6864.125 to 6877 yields 4.572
